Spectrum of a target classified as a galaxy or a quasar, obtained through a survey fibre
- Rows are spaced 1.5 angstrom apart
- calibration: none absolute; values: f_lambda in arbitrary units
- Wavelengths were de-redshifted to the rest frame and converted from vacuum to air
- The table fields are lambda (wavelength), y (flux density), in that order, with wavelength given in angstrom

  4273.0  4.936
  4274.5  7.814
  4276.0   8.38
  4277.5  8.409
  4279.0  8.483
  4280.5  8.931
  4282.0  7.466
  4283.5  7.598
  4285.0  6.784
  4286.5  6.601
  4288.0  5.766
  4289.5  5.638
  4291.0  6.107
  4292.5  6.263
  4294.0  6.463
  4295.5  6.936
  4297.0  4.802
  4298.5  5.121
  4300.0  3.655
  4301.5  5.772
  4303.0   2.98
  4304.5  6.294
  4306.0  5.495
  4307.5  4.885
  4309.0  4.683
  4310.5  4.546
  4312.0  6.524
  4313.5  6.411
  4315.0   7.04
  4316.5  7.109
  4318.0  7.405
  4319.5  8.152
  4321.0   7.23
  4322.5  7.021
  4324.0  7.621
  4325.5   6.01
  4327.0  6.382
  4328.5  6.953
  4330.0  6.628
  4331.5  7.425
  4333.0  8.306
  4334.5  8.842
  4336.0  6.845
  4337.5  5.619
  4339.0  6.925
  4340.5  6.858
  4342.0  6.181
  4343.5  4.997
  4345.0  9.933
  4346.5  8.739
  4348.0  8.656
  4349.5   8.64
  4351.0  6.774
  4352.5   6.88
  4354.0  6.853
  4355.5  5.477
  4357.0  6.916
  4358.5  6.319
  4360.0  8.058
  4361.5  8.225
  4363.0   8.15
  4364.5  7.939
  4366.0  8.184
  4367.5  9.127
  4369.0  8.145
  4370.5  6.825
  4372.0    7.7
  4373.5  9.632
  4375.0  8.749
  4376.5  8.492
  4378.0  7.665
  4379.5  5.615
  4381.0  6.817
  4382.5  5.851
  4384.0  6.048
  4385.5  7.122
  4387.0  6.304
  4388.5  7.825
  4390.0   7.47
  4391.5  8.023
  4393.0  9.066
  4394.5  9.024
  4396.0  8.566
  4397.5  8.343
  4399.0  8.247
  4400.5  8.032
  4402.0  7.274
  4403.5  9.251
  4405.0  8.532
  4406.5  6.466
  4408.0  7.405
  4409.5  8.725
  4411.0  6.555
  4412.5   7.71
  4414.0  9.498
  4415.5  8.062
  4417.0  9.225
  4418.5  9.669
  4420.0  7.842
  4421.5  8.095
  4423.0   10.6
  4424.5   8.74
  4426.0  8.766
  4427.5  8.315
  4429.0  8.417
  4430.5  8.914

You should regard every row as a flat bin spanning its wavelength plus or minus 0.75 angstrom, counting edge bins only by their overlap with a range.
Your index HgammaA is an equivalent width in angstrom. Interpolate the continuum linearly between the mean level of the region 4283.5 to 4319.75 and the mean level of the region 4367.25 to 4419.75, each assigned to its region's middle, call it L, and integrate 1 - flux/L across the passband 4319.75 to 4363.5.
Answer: -3.0 angstrom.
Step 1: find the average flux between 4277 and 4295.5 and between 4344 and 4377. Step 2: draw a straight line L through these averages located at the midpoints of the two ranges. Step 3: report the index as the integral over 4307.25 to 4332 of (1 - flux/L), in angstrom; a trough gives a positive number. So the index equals 2.7 angstrom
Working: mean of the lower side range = 7.02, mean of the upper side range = 7.9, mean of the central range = 6.62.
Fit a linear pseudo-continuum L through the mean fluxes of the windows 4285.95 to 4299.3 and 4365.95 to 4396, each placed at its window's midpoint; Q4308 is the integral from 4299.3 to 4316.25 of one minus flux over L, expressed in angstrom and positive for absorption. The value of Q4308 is 2.4 angstrom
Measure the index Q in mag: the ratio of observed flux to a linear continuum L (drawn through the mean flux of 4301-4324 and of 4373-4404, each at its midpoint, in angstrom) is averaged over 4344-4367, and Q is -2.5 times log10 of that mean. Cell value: -0.10 mag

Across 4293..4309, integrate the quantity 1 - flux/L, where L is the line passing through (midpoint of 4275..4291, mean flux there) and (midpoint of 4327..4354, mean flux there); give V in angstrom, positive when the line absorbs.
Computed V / 4.6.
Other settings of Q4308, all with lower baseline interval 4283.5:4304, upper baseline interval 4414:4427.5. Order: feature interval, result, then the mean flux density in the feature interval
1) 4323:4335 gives -1.19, 7.23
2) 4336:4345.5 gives 0.27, 6.68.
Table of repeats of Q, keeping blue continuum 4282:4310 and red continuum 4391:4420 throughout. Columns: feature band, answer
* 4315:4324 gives -0.18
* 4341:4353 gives -0.10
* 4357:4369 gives -0.09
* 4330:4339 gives -0.11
